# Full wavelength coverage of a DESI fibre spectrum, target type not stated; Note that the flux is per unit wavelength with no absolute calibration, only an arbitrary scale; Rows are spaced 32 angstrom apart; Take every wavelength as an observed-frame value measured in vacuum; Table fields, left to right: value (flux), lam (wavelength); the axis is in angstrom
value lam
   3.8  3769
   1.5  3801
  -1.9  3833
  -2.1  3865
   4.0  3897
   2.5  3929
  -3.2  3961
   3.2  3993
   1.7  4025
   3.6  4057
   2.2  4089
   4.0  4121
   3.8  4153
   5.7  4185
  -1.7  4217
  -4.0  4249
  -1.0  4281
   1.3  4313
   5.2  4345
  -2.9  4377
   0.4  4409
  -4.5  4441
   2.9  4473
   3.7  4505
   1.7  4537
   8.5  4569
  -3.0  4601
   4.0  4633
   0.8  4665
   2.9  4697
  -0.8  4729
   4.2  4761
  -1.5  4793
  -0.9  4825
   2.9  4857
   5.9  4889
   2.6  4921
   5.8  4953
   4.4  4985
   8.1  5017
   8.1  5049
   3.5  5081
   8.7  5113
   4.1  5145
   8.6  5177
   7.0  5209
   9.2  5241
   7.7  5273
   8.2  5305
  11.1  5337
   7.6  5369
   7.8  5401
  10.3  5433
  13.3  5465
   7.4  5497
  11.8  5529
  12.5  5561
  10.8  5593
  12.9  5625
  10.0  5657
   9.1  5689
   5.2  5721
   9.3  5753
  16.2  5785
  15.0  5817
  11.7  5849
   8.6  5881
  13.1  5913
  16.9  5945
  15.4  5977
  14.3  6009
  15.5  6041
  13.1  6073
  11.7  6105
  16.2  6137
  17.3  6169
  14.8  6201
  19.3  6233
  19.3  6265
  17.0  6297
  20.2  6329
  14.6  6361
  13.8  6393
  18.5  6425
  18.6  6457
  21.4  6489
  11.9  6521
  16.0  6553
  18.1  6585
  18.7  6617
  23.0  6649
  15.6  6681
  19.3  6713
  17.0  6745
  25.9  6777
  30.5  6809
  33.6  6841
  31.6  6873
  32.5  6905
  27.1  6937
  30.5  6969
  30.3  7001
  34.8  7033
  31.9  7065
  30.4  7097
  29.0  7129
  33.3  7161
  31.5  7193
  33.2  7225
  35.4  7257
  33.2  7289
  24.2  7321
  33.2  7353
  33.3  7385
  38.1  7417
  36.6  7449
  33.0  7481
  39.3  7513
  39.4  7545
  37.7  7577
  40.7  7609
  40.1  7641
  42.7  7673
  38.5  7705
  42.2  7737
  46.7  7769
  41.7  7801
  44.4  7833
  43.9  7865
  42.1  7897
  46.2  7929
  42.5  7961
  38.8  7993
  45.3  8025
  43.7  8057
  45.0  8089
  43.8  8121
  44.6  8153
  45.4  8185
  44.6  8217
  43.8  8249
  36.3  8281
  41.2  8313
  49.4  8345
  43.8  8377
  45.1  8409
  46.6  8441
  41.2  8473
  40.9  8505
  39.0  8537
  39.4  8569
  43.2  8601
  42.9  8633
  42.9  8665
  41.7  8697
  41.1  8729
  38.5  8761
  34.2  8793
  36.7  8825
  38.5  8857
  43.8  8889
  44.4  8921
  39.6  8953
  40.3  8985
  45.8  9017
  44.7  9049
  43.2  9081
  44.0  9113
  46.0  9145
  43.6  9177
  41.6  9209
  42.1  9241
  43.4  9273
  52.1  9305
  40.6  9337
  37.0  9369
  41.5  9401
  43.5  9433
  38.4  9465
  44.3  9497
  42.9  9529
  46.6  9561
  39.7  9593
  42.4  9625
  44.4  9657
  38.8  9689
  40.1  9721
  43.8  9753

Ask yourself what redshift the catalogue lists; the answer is 0.70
